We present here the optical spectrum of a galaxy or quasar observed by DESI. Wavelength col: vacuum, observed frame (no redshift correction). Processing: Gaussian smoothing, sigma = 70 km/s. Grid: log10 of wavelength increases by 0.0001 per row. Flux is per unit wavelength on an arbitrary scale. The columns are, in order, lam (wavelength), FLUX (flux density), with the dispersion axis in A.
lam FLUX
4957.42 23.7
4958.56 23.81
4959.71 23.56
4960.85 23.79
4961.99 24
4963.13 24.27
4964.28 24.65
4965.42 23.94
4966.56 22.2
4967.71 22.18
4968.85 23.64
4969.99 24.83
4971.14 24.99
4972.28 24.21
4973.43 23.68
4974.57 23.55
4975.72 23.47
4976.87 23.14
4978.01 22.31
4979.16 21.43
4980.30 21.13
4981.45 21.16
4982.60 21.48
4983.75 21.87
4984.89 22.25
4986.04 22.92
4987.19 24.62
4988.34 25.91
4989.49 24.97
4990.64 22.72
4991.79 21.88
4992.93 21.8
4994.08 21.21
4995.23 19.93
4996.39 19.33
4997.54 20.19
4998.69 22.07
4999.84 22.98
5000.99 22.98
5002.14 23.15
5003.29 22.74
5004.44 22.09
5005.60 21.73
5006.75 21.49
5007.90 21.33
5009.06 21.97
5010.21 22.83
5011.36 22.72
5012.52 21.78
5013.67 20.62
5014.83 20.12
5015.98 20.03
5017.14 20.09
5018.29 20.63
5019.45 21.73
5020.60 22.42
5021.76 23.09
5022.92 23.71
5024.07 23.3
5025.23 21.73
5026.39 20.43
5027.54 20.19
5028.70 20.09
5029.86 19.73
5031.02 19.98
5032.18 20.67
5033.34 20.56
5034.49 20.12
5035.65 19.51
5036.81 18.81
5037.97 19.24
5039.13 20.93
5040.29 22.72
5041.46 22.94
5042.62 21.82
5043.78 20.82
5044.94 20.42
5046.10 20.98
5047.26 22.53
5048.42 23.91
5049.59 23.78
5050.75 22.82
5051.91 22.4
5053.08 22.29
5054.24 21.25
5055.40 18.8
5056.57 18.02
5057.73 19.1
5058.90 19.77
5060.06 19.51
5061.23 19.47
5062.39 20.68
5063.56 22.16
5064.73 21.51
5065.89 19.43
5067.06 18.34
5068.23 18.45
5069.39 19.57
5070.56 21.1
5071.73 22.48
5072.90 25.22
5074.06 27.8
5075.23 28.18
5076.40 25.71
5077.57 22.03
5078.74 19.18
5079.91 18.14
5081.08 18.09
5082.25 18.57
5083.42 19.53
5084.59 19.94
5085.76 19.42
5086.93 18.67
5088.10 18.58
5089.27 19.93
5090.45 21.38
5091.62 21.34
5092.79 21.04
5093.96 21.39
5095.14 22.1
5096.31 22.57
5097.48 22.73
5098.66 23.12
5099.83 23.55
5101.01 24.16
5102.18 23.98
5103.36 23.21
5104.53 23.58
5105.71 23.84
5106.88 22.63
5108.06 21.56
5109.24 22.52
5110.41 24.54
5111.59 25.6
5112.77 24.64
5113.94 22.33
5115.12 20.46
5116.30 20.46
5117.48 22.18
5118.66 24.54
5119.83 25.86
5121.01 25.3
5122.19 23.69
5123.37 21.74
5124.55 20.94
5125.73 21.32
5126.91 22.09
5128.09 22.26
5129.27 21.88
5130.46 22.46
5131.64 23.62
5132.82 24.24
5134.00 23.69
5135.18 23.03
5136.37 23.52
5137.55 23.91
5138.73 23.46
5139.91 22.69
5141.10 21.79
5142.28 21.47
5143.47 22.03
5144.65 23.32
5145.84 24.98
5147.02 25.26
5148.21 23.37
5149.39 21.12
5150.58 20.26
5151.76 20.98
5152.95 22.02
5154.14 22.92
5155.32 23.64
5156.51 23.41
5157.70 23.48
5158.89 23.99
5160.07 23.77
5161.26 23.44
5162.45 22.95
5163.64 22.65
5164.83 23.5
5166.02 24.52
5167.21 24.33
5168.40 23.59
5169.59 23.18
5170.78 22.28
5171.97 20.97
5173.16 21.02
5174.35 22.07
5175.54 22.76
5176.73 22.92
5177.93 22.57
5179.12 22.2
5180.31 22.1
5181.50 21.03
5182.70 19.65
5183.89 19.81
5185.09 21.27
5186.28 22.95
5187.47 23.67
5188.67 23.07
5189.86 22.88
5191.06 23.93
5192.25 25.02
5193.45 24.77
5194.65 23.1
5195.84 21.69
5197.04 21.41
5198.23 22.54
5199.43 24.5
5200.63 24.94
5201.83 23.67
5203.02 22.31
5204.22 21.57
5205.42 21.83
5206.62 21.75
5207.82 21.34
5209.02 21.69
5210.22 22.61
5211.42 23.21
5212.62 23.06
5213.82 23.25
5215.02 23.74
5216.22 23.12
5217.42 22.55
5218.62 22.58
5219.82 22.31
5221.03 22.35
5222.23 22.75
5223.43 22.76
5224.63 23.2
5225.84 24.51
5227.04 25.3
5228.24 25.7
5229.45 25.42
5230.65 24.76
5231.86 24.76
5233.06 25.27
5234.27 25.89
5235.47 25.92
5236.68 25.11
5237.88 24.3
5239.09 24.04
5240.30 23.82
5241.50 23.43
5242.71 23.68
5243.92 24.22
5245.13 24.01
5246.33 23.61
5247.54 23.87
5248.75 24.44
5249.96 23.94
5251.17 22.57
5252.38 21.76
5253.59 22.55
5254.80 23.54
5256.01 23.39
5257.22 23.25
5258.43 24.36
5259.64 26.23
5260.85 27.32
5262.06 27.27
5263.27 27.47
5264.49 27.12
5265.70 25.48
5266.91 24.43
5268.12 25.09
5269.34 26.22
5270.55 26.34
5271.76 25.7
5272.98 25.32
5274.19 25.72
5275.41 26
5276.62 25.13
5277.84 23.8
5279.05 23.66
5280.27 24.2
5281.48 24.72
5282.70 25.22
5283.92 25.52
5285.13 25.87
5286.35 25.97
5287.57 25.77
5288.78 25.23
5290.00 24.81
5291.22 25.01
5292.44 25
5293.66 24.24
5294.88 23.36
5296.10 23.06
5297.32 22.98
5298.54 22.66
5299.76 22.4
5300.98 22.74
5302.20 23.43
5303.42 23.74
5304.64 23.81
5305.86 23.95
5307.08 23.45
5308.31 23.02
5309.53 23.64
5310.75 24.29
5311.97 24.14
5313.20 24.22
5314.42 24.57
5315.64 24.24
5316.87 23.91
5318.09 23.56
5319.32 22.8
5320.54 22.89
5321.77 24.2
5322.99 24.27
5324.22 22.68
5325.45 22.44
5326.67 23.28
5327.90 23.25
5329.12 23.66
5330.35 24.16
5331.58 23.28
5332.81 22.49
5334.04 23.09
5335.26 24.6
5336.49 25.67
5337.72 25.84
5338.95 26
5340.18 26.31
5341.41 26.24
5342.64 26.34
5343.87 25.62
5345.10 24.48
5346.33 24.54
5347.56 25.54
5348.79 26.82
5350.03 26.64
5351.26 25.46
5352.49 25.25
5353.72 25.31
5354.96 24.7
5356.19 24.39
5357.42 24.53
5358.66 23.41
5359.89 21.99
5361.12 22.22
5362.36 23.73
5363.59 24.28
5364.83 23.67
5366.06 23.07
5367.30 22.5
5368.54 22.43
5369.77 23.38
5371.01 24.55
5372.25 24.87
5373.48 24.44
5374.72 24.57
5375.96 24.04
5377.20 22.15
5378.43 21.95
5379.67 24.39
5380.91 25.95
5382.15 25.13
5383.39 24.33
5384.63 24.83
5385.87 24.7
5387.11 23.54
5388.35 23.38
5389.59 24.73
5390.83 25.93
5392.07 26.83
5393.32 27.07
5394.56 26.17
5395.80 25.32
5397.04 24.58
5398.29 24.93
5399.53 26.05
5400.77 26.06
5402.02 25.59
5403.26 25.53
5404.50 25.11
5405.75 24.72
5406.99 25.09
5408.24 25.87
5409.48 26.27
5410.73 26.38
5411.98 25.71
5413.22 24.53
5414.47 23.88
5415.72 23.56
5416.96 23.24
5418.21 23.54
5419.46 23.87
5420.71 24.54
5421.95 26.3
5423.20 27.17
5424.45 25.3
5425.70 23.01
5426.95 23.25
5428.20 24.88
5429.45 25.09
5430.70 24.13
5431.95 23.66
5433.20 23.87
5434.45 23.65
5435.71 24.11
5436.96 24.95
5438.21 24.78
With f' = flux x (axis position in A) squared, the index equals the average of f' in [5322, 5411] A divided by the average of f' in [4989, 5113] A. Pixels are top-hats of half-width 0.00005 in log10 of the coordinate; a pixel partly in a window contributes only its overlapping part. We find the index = 1.29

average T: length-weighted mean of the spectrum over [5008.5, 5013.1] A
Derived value 22.4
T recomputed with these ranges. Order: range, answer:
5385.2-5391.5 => 24.5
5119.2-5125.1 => 23.6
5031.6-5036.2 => 20.2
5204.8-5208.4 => 21.6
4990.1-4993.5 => 22.2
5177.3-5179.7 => 22.3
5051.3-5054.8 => 22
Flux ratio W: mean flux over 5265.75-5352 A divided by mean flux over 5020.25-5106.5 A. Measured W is 1.1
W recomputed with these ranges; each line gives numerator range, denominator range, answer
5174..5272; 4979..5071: 1.11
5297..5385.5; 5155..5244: 1.04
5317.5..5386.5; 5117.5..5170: 1.05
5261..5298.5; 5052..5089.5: 1.22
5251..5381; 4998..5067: 1.15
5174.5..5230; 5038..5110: 1.06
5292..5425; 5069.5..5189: 1.08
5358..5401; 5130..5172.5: 1.05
